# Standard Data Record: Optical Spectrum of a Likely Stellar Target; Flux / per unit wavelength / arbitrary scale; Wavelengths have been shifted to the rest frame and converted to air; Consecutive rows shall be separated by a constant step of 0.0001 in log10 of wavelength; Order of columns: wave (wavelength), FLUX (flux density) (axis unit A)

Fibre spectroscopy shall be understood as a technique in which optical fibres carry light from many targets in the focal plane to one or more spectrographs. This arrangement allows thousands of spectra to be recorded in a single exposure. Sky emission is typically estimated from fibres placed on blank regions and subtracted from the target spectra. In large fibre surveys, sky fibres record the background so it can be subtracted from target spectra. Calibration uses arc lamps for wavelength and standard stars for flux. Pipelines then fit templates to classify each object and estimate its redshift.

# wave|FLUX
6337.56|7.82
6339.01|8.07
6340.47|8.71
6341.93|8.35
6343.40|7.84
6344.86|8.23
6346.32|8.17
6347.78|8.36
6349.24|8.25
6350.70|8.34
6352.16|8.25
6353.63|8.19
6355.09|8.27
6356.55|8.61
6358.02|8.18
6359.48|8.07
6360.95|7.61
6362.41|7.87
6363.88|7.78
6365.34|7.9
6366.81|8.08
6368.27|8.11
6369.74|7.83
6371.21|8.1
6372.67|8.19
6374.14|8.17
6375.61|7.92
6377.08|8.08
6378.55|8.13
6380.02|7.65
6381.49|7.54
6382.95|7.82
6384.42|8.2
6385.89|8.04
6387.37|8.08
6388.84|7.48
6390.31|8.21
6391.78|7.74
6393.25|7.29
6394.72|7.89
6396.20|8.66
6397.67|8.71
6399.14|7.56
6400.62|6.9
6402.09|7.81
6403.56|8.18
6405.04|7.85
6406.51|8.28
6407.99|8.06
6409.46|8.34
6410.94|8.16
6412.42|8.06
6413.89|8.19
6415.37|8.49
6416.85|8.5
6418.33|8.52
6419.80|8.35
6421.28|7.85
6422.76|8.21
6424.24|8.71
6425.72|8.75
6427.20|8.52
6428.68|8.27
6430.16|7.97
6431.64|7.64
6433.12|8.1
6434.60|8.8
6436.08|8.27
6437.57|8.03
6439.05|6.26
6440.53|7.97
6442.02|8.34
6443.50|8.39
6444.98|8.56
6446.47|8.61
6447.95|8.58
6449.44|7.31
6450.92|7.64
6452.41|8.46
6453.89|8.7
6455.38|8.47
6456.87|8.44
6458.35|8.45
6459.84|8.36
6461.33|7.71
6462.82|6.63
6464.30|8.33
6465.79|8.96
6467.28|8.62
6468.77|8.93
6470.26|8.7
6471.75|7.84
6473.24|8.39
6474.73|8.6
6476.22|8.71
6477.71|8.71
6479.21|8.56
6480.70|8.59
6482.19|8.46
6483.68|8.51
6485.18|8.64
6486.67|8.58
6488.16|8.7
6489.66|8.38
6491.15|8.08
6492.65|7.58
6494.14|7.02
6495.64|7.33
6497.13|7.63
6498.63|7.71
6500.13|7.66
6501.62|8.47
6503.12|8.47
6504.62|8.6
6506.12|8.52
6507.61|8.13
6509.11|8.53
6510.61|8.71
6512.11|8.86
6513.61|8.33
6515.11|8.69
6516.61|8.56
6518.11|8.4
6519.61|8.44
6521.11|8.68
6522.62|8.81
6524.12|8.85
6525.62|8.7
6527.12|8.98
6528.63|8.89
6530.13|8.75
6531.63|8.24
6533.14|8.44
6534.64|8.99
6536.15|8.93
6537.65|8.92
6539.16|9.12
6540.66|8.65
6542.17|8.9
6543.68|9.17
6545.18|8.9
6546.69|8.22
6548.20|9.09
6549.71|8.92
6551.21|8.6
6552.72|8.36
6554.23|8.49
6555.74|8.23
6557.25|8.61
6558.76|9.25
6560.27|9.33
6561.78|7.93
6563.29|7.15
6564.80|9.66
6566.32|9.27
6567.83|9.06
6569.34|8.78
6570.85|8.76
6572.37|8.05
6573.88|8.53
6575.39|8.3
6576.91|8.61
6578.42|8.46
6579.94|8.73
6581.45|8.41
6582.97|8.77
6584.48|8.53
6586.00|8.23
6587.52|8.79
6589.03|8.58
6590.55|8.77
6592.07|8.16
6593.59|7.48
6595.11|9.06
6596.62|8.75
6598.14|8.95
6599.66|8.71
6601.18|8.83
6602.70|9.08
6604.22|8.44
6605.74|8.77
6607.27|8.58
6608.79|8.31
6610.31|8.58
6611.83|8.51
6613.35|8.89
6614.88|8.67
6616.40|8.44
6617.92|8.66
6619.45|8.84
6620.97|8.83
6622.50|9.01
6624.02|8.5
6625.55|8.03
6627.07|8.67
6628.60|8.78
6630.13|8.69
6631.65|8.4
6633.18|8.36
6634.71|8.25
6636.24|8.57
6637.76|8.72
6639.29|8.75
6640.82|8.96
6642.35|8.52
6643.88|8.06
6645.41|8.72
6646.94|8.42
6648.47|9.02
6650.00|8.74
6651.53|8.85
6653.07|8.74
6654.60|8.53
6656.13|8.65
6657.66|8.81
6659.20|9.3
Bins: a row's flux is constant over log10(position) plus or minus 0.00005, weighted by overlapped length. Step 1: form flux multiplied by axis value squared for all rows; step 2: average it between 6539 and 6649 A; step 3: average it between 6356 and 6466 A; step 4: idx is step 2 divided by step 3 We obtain 1.1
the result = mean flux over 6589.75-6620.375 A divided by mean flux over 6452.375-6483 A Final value 1.03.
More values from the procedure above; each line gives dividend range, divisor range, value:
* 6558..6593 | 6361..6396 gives 1.09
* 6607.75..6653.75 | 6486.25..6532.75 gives 1.03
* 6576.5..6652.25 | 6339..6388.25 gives 1.06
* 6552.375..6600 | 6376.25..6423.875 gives 1.07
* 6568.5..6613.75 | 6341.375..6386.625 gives 1.06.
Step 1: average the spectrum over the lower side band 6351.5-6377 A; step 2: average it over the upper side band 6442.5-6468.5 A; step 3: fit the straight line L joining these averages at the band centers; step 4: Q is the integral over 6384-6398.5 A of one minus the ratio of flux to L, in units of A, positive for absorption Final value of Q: 0.2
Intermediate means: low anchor 8.06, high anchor 8.26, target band 8.02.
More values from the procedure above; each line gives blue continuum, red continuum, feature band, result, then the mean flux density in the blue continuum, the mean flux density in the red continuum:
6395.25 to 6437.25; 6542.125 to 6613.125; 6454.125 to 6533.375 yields 0.20 A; 8.2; 8.63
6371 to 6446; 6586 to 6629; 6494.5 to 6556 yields -1.12 A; 8.08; 8.62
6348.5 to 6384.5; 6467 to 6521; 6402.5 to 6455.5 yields -0.03 A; 8.04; 8.35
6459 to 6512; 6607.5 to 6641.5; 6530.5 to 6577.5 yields -1.41 A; 8.27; 8.61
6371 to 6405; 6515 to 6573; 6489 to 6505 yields 1.12 A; 7.92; 8.71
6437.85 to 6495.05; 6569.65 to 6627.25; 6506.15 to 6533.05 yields -0.72 A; 8.25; 8.59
